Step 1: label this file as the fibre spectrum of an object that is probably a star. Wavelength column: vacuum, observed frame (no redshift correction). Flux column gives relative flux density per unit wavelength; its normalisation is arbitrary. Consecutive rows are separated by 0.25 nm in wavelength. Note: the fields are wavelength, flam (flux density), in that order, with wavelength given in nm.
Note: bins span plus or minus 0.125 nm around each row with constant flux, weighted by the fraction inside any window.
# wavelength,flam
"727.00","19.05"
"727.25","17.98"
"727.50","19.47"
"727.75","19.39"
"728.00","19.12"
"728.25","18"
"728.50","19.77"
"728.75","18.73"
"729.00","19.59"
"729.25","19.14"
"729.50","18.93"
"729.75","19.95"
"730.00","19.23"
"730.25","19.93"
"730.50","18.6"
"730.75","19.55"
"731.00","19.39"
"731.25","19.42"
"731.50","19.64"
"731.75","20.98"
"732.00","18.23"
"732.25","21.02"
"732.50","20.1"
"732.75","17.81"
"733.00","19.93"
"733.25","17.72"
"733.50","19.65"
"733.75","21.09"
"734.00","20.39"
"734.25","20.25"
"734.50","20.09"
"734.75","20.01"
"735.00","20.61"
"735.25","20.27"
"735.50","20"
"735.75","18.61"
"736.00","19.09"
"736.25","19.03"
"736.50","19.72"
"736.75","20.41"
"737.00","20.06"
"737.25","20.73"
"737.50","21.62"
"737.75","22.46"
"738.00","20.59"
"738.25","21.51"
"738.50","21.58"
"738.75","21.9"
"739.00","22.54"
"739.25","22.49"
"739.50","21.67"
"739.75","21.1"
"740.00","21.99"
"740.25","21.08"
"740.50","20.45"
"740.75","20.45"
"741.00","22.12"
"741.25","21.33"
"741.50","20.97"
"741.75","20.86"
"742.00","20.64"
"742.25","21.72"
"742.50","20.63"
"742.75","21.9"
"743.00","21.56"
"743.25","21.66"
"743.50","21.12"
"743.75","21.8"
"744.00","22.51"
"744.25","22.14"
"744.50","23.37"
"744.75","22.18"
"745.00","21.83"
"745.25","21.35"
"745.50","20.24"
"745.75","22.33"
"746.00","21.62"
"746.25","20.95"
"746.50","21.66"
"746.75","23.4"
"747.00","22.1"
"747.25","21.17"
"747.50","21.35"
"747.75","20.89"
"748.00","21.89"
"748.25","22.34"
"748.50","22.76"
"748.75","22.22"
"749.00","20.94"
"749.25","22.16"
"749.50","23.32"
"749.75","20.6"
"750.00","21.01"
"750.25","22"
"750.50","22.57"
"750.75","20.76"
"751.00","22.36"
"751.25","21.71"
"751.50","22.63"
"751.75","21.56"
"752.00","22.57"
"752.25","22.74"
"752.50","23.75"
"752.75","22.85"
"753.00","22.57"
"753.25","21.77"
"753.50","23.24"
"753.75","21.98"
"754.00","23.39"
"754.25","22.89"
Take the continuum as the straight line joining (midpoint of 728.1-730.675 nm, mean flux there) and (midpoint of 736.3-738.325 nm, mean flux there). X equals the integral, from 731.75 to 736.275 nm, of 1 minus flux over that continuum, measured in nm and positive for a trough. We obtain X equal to 0.094 nm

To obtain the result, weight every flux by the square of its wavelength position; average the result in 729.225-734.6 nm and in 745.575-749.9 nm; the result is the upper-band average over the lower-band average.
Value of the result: 1.2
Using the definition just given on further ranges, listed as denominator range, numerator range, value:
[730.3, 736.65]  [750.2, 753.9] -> 1.20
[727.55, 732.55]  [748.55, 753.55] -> 1.21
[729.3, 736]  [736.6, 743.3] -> 1.11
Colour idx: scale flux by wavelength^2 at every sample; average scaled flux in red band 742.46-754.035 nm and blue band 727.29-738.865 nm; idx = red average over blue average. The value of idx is 1.15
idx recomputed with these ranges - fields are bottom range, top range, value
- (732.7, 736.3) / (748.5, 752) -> 1.16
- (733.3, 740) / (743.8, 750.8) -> 1.09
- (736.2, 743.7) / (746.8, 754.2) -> 1.07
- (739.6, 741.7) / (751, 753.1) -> 1.10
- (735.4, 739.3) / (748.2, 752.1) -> 1.10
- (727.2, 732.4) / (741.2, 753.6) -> 1.19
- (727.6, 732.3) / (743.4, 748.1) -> 1.17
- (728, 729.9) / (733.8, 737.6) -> 1.07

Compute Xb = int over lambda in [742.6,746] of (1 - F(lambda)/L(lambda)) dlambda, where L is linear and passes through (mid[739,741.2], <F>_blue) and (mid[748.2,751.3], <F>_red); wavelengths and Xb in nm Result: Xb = -0.03 nm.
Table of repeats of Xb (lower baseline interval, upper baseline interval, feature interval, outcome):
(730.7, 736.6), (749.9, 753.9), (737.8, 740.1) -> -0.14 nm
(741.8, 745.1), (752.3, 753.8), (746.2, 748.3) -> 0.04 nm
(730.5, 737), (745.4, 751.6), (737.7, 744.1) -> -0.23 nm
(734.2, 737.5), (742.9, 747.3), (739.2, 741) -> -0.04 nm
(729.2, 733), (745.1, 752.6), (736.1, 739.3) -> -0.11 nm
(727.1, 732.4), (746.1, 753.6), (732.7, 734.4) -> 0.02 nm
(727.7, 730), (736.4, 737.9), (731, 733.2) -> 0.03 nm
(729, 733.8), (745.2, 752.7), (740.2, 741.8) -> -0.02 nm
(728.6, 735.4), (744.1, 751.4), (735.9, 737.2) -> 0.03 nm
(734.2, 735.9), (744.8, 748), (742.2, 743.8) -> -0.03 nm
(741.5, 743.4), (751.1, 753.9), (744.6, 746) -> 0.00 nm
